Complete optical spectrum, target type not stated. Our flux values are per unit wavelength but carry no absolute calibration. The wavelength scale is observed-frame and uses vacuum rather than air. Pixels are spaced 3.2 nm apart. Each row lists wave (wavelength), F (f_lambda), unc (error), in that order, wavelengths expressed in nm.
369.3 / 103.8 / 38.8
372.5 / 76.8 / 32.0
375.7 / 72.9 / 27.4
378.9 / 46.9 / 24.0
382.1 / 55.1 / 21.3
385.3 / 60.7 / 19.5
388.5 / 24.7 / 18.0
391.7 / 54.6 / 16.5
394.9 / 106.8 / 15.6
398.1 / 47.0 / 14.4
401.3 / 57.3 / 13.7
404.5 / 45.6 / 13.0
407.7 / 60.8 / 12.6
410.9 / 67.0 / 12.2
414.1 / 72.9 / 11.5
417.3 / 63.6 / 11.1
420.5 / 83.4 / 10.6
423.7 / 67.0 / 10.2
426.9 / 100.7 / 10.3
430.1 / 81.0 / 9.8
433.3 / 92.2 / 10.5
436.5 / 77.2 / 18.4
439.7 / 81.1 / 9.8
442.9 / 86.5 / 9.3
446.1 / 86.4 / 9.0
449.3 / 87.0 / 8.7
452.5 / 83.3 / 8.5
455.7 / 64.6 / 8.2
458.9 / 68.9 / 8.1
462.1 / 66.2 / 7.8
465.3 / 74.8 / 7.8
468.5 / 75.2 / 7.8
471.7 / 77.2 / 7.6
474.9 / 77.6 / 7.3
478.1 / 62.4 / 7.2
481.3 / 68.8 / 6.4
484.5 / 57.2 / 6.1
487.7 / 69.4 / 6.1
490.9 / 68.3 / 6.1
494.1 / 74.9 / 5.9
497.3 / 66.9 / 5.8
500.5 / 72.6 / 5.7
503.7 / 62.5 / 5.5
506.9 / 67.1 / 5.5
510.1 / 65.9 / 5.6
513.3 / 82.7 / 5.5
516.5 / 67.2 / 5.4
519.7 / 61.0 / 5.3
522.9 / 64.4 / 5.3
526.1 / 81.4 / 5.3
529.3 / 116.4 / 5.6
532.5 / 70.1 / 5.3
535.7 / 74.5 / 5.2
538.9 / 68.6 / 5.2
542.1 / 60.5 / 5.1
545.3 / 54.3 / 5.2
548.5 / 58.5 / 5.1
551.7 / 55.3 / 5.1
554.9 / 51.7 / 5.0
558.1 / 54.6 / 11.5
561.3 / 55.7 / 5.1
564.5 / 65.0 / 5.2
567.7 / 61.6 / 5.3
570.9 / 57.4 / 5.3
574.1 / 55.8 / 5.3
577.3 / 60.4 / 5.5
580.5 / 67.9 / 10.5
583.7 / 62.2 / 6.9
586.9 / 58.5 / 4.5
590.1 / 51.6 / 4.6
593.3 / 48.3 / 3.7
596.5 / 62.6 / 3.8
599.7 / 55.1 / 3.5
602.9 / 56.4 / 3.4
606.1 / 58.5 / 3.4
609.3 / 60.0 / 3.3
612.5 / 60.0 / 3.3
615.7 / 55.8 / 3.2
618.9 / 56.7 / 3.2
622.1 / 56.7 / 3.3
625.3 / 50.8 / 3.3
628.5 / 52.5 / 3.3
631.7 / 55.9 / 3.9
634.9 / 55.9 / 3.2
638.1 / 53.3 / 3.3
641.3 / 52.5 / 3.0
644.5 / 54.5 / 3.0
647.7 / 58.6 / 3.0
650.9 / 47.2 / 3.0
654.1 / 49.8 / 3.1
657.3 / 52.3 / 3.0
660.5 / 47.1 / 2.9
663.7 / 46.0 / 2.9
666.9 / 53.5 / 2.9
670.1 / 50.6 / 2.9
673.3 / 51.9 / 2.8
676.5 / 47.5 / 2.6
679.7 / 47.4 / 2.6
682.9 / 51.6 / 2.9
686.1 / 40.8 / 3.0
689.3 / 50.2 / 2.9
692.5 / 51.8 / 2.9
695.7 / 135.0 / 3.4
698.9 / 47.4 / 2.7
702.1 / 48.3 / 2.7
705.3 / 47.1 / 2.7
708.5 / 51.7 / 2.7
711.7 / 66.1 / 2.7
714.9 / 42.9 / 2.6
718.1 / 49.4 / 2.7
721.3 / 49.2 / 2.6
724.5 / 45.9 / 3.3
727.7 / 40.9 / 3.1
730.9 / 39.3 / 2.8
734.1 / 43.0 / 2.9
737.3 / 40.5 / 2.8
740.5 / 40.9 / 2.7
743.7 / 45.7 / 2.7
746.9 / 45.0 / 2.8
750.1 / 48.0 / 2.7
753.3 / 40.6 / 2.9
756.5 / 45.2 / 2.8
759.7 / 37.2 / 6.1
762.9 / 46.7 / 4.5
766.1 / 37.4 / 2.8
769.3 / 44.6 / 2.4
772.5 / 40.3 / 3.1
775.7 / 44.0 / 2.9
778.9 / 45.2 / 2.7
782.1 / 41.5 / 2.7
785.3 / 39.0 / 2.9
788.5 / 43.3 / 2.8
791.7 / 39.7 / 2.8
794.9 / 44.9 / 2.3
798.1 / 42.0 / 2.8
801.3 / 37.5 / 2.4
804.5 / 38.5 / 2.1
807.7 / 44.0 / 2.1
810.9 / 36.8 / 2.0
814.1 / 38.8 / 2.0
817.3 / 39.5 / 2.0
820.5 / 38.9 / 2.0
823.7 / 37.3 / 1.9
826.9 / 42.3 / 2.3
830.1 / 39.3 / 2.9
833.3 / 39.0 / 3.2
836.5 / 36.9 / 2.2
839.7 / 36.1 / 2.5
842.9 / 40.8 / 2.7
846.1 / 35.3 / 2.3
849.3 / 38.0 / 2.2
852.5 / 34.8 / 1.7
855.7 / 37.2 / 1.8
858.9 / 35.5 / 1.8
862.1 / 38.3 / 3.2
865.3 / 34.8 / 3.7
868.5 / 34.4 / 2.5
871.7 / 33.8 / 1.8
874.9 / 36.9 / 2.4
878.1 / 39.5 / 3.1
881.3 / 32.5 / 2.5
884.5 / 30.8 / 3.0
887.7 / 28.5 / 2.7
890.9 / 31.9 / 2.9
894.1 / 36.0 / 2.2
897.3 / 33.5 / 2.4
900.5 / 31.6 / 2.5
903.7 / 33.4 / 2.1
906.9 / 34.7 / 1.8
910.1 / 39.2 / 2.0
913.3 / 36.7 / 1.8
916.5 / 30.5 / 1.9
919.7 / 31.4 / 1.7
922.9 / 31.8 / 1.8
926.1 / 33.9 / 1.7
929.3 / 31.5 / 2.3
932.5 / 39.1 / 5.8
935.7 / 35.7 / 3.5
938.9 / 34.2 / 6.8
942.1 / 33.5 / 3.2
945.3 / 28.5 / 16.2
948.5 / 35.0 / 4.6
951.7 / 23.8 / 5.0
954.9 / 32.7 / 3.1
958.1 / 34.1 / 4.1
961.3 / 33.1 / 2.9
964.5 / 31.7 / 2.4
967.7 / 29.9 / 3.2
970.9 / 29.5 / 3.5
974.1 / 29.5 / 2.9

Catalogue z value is 0.06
